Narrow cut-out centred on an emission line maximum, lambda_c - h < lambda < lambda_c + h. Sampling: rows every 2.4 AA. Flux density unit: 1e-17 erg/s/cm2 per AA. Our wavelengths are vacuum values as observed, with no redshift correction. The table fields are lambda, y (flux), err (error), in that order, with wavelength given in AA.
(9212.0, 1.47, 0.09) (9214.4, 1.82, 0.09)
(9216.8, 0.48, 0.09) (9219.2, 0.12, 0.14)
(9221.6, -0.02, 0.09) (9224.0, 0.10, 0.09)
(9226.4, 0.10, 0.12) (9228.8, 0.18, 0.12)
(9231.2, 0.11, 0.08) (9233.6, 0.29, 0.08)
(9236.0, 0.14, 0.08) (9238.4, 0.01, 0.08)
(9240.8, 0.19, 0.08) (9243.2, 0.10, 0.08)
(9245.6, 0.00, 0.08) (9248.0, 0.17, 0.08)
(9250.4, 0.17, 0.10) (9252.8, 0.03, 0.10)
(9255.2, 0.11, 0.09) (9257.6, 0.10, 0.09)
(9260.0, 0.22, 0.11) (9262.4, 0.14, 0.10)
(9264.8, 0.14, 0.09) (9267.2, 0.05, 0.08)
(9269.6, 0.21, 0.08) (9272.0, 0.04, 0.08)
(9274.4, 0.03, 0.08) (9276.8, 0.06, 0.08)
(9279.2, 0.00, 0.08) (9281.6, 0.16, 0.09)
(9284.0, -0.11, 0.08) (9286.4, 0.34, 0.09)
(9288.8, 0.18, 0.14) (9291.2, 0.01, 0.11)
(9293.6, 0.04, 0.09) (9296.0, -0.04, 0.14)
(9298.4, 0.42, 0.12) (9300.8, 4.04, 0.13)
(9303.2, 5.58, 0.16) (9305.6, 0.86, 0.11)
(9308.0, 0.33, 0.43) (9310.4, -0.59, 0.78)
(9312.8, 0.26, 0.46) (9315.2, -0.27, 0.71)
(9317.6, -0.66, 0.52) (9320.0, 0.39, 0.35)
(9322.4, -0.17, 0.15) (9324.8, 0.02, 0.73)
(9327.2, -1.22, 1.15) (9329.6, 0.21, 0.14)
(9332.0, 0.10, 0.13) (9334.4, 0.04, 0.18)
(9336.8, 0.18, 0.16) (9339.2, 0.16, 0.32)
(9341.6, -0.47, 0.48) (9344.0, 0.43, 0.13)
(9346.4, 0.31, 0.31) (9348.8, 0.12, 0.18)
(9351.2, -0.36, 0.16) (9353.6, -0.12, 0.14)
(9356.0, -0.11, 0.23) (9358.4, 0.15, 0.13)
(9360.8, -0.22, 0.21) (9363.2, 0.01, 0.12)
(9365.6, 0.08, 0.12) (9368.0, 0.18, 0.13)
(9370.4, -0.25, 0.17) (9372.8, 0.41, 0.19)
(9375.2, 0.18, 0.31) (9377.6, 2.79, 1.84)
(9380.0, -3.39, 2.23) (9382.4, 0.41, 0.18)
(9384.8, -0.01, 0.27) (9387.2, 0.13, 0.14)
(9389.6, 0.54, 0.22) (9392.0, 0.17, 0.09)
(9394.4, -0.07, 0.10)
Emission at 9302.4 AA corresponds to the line [O III]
